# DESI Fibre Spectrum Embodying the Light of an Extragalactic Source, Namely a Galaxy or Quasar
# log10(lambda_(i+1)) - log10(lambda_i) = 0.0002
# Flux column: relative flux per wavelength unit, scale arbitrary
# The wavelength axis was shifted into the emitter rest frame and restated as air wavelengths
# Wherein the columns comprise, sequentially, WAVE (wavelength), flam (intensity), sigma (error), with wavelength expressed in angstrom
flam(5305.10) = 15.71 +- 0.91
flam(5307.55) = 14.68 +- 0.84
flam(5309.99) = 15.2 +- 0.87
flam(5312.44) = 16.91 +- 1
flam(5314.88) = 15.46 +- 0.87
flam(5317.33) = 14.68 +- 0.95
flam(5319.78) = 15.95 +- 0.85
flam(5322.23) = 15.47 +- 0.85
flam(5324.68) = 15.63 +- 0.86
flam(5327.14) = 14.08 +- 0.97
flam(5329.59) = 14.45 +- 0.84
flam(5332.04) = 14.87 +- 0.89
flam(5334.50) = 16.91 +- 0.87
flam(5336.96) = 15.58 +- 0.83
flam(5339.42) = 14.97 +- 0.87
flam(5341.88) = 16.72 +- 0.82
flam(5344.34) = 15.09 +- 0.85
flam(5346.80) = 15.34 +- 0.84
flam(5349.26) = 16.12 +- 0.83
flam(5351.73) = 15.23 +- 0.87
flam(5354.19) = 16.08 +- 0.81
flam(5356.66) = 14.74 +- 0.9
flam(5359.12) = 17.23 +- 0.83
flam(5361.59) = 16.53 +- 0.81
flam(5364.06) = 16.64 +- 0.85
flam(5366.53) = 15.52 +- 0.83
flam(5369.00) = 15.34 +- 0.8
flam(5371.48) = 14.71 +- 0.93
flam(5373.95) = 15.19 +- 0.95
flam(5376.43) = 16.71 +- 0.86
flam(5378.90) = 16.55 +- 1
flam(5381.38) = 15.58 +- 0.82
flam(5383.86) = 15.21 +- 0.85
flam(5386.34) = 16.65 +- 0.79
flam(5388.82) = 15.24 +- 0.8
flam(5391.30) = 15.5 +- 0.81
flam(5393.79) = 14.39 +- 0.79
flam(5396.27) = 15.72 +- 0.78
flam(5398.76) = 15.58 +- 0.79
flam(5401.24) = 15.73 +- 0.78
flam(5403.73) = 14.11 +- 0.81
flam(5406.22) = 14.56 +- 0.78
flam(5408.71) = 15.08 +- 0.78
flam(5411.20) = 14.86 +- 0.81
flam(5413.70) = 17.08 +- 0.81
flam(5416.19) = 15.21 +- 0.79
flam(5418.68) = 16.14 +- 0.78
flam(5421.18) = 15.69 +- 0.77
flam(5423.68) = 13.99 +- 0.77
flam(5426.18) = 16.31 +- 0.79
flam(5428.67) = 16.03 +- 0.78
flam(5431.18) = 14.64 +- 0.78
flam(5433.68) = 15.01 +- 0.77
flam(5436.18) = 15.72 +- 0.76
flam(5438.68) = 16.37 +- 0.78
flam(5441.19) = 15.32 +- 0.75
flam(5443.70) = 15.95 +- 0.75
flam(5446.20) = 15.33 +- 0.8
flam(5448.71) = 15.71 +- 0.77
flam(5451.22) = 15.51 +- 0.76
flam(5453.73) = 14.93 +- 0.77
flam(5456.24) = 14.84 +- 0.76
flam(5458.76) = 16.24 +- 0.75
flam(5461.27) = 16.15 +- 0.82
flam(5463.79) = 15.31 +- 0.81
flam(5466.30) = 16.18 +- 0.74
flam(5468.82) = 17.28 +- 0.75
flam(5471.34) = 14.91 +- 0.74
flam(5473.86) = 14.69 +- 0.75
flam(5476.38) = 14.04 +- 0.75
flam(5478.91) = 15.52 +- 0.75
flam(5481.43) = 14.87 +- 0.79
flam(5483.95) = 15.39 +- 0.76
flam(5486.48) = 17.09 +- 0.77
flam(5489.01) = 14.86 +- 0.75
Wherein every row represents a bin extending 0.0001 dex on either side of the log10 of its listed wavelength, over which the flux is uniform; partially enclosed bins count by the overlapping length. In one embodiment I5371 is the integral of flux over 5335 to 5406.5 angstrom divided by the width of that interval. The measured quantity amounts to 15.6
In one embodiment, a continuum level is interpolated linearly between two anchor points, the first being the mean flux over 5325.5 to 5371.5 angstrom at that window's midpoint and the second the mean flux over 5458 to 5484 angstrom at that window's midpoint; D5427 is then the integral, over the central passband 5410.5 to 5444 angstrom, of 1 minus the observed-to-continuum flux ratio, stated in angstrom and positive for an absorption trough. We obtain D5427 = -0.1 angstrom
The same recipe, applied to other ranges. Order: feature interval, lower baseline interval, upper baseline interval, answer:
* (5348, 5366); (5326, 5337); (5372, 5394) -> -0.7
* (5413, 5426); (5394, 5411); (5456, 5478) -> -0.4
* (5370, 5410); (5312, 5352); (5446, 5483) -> 0.1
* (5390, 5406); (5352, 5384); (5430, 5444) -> 0.6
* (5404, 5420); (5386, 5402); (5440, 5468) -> 0.1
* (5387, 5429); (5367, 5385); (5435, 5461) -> 0.7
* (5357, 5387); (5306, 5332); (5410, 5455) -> -1.1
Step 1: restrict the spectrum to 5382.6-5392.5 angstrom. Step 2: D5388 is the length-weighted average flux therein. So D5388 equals 15.7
